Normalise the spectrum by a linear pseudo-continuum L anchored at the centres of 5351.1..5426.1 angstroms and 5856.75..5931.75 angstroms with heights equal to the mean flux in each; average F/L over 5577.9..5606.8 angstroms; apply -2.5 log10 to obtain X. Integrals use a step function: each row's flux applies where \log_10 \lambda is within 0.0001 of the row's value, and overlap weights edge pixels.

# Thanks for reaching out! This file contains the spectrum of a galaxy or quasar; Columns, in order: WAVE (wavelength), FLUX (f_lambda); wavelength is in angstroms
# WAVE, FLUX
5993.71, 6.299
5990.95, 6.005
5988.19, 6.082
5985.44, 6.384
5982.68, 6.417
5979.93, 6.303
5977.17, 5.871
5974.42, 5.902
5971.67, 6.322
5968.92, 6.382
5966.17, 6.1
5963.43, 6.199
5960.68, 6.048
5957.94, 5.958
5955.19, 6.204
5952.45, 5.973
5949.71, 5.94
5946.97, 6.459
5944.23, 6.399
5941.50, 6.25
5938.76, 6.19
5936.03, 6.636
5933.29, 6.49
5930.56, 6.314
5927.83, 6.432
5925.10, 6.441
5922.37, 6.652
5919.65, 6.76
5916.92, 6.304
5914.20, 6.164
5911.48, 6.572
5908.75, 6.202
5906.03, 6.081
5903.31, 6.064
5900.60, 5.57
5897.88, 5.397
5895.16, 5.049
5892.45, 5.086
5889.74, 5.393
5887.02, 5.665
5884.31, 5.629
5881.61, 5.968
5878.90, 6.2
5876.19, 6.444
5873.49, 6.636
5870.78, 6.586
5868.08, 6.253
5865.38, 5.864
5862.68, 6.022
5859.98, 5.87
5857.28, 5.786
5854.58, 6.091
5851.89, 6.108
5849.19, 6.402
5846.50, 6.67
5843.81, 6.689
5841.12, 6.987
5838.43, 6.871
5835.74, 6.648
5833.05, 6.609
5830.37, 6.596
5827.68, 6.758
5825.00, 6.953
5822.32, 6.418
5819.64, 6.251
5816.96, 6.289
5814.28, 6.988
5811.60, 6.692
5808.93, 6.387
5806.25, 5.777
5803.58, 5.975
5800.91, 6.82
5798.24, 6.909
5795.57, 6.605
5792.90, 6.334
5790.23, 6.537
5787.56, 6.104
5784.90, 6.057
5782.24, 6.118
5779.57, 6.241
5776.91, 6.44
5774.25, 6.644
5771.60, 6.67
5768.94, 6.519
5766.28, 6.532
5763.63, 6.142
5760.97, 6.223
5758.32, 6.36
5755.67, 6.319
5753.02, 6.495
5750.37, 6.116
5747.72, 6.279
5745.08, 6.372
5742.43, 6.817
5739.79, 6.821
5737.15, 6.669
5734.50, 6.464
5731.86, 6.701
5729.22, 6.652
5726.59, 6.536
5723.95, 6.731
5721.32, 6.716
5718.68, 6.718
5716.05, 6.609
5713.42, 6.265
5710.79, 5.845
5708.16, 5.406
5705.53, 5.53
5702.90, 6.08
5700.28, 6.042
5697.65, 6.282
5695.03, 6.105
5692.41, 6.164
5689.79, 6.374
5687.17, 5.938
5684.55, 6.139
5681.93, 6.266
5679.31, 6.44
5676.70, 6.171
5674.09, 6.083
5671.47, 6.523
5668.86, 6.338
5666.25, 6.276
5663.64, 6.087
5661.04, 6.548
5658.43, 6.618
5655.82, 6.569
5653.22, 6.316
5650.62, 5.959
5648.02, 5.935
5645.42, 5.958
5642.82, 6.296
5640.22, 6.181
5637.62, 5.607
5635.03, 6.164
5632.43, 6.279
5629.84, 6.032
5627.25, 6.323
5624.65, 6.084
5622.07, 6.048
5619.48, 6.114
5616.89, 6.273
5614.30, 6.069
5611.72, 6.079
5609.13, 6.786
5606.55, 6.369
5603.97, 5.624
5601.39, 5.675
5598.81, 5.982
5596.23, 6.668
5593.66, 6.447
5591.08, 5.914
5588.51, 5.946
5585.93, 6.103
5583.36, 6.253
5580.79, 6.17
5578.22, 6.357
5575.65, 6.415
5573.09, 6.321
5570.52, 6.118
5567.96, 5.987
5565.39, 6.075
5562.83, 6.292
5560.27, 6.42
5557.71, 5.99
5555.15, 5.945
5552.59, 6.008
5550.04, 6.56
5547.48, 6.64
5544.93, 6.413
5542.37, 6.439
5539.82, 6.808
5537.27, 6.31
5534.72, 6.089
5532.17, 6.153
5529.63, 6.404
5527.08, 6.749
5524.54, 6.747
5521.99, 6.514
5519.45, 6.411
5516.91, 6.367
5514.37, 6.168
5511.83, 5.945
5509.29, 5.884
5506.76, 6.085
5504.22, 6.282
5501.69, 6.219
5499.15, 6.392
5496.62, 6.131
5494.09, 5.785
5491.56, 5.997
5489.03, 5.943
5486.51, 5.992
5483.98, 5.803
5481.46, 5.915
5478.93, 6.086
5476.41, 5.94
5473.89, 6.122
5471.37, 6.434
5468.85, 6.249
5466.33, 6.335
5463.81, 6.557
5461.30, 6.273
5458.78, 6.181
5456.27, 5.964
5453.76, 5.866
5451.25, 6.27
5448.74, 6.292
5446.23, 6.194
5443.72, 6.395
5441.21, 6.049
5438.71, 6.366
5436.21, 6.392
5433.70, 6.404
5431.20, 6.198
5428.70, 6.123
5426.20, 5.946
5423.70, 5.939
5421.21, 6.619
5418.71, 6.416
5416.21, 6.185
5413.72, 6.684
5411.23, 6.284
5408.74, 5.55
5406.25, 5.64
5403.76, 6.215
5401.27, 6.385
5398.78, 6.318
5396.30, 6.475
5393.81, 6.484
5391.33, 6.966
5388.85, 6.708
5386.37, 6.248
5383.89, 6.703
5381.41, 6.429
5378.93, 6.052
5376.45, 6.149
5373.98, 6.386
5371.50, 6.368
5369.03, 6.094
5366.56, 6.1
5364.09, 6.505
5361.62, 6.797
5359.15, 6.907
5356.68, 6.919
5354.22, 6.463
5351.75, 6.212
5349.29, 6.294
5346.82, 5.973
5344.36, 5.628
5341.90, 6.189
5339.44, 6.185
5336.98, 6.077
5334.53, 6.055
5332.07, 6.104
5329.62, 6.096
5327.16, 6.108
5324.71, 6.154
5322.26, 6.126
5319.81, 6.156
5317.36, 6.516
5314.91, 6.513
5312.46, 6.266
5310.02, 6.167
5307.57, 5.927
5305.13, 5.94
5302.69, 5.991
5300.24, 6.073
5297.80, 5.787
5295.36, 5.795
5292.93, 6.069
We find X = 0.02 mag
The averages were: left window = 6.37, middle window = 6.11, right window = 6.05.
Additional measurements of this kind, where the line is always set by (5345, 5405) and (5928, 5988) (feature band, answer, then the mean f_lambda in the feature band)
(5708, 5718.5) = 0.02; 6.18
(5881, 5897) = 0.15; 5.44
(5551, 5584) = 0.03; 6.18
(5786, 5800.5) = -0.04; 6.51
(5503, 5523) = 0.03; 6.2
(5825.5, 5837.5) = -0.07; 6.68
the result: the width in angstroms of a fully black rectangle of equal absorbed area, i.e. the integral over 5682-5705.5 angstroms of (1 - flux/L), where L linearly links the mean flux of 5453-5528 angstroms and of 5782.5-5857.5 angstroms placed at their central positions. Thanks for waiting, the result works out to 0.9 angstroms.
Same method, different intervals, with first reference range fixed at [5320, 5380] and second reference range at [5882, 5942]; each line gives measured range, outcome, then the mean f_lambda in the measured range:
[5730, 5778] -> -2.9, 6.48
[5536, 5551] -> -0.8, 6.53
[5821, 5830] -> -0.9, 6.7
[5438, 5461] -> 0.1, 6.17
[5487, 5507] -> 0.3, 6.1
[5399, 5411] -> 0.4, 6.01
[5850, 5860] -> 0.1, 6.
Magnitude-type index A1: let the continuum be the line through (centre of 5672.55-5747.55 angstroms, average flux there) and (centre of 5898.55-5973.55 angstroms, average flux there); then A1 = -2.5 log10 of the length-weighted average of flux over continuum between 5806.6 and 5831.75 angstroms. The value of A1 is -0.05 mag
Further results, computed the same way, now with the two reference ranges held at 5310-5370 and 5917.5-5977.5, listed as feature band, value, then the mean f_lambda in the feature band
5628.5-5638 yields 0.04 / 6.07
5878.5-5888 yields 0.08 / 5.84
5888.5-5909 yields 0.13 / 5.58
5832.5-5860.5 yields -0.03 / 6.44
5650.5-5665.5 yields -0.02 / 6.38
